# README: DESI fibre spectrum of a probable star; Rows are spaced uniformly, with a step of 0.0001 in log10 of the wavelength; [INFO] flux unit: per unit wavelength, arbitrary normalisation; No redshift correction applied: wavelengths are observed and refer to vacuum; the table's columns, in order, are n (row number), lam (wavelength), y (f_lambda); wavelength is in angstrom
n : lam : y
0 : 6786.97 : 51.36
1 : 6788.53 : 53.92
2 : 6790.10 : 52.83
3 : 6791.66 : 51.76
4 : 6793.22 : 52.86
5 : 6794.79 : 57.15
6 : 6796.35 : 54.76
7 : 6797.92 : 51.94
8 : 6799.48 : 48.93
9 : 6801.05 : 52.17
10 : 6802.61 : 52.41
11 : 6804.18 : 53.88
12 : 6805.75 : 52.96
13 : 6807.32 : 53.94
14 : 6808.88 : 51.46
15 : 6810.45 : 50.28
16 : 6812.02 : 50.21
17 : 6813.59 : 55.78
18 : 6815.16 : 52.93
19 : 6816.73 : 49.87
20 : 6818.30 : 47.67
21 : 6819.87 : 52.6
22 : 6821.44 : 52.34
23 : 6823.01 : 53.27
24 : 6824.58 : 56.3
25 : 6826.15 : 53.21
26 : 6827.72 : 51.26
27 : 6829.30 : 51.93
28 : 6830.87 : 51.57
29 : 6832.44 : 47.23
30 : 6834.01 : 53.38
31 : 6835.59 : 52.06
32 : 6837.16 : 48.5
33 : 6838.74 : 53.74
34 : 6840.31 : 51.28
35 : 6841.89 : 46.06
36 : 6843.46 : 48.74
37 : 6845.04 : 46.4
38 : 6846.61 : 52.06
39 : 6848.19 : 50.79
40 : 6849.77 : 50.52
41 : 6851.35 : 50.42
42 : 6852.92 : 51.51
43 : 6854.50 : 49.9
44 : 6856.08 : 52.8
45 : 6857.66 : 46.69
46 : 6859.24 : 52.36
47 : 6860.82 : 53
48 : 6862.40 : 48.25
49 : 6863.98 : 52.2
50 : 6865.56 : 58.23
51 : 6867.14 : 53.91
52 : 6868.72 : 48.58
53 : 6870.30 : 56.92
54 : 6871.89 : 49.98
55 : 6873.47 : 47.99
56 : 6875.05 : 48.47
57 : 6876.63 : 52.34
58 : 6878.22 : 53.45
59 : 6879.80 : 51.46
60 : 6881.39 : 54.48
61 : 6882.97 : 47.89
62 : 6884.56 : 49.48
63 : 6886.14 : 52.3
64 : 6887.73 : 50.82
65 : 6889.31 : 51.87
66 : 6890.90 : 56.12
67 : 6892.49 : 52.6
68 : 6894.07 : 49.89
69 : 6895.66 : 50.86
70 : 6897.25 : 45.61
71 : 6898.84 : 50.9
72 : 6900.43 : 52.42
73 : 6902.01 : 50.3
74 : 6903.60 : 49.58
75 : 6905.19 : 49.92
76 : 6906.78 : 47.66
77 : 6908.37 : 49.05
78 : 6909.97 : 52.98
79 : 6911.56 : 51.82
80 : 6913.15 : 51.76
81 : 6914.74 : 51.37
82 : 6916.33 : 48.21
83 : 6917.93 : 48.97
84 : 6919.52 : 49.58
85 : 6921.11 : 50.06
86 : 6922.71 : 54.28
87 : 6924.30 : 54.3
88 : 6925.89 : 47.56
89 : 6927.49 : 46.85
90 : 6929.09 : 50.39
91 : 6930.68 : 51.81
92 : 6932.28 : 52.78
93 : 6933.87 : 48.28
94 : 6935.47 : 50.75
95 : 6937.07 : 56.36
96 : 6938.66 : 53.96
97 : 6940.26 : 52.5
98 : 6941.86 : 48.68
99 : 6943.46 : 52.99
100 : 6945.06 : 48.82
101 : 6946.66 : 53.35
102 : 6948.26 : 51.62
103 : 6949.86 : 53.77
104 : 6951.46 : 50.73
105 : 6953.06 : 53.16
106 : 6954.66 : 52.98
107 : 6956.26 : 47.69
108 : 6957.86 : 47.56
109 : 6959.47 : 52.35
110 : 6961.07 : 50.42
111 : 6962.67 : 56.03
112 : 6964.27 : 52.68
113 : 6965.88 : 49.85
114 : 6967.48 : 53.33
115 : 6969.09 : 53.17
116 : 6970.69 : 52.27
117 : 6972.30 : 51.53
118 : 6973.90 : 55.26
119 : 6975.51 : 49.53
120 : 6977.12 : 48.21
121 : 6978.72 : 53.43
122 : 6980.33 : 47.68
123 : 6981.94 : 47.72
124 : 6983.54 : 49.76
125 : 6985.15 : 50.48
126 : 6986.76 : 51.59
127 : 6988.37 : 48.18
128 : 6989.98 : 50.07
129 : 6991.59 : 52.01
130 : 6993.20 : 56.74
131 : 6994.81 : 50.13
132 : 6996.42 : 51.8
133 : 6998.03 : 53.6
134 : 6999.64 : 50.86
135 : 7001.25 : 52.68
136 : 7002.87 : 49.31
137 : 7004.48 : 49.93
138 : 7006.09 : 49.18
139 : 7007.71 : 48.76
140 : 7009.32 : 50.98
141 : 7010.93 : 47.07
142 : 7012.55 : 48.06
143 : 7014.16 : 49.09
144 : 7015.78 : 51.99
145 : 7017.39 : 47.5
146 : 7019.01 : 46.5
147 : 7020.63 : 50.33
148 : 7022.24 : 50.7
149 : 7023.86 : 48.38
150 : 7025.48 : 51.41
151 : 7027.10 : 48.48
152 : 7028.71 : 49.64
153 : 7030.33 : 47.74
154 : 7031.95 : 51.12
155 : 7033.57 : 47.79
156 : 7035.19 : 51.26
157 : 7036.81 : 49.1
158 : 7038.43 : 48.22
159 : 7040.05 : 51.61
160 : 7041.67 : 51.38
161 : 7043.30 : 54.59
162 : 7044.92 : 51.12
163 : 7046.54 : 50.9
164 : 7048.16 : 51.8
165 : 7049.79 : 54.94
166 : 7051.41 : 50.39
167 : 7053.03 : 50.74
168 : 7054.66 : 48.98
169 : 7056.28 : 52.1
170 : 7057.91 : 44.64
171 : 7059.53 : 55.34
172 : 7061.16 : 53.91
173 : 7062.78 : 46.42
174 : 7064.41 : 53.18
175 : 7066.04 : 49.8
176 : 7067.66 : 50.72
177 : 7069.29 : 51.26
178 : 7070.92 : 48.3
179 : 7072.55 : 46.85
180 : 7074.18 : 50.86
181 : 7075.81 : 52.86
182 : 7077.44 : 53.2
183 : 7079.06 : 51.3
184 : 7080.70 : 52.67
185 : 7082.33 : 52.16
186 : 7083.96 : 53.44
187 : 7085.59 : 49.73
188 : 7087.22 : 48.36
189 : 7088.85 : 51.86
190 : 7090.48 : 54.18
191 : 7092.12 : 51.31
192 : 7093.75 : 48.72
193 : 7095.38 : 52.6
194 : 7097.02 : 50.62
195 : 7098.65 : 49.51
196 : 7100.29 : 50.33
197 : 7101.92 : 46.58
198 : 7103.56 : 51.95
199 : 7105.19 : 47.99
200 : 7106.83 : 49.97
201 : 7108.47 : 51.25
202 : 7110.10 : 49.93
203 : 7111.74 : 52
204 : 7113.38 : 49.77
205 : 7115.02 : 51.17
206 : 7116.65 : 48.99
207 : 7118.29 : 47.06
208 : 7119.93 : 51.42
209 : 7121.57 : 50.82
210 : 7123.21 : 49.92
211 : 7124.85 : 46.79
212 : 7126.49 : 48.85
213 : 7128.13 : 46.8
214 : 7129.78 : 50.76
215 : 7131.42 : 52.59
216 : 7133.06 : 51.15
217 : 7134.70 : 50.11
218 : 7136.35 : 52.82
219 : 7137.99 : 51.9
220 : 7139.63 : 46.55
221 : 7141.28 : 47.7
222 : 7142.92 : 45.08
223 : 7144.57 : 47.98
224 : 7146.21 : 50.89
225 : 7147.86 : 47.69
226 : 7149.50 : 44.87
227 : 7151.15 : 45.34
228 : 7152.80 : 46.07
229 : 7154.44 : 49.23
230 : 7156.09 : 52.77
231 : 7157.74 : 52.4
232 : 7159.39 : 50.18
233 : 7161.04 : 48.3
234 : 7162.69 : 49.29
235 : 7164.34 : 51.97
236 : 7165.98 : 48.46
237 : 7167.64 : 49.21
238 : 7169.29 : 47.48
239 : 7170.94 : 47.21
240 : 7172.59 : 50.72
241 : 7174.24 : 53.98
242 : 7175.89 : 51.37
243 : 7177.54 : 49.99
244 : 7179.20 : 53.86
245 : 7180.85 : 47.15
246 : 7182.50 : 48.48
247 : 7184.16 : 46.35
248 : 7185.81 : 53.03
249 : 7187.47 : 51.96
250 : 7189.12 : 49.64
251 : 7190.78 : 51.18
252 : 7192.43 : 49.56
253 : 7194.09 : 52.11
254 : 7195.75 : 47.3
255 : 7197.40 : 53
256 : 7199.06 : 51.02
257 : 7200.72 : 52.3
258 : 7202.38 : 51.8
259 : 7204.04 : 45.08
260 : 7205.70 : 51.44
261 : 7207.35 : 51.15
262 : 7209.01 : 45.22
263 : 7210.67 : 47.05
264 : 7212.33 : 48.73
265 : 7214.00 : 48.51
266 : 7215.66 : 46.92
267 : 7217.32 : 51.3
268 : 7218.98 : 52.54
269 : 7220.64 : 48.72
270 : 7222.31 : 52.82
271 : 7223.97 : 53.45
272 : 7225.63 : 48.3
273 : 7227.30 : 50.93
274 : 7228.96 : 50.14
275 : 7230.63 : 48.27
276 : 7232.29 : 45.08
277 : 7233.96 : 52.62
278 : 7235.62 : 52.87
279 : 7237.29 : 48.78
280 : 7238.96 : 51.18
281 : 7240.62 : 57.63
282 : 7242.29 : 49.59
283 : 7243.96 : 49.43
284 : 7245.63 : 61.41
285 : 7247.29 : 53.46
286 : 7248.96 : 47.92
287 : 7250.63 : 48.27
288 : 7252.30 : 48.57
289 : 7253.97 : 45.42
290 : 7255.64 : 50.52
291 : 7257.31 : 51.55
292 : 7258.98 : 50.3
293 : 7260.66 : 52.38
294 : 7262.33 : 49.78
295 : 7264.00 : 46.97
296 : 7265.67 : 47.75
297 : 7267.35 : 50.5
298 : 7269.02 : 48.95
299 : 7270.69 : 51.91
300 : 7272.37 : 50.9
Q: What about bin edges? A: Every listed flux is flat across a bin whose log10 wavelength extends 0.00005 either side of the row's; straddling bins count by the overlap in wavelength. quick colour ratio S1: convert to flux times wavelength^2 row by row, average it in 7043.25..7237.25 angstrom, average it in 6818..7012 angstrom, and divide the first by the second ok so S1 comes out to 1.0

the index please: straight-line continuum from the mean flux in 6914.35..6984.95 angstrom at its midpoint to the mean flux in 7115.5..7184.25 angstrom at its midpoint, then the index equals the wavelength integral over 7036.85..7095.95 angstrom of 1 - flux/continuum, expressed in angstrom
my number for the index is -1.2 angstrom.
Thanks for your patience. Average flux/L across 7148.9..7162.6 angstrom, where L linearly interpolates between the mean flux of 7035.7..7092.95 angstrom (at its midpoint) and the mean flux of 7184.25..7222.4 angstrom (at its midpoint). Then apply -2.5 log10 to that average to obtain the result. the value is 0.04 mag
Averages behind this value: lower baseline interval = 51.1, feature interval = 48.7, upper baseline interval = 50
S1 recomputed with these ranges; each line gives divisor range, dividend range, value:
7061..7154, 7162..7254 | 1.04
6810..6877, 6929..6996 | 1.04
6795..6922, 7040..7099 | 1.06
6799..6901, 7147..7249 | 1.08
